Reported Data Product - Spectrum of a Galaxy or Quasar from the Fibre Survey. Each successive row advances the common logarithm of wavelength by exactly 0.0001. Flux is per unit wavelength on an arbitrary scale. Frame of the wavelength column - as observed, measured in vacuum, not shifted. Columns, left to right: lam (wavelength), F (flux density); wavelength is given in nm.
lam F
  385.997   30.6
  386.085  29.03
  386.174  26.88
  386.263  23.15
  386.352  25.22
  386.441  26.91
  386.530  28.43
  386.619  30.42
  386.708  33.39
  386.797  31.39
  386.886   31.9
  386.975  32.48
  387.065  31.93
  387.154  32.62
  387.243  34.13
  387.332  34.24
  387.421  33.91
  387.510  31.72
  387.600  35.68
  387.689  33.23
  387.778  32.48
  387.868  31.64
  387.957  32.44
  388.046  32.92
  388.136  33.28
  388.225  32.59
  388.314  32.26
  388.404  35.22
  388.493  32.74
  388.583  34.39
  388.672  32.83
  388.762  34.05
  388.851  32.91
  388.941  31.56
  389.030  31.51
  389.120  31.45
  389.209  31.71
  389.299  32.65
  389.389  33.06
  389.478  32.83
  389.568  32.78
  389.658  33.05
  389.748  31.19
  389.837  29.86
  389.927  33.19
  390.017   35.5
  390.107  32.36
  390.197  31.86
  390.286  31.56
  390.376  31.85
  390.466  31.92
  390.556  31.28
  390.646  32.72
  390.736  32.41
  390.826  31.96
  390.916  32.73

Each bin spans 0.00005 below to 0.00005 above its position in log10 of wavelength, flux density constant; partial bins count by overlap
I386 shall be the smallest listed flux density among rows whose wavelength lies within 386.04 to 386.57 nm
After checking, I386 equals 23.15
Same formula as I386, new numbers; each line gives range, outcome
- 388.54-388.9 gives 32.83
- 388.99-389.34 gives 31.45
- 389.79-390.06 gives 29.86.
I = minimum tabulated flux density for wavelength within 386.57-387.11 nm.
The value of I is 30.42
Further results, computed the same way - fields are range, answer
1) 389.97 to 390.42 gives 31.56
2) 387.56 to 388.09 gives 31.64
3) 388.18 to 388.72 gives 32.26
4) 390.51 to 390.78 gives 31.28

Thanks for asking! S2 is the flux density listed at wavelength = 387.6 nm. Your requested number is 35.68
